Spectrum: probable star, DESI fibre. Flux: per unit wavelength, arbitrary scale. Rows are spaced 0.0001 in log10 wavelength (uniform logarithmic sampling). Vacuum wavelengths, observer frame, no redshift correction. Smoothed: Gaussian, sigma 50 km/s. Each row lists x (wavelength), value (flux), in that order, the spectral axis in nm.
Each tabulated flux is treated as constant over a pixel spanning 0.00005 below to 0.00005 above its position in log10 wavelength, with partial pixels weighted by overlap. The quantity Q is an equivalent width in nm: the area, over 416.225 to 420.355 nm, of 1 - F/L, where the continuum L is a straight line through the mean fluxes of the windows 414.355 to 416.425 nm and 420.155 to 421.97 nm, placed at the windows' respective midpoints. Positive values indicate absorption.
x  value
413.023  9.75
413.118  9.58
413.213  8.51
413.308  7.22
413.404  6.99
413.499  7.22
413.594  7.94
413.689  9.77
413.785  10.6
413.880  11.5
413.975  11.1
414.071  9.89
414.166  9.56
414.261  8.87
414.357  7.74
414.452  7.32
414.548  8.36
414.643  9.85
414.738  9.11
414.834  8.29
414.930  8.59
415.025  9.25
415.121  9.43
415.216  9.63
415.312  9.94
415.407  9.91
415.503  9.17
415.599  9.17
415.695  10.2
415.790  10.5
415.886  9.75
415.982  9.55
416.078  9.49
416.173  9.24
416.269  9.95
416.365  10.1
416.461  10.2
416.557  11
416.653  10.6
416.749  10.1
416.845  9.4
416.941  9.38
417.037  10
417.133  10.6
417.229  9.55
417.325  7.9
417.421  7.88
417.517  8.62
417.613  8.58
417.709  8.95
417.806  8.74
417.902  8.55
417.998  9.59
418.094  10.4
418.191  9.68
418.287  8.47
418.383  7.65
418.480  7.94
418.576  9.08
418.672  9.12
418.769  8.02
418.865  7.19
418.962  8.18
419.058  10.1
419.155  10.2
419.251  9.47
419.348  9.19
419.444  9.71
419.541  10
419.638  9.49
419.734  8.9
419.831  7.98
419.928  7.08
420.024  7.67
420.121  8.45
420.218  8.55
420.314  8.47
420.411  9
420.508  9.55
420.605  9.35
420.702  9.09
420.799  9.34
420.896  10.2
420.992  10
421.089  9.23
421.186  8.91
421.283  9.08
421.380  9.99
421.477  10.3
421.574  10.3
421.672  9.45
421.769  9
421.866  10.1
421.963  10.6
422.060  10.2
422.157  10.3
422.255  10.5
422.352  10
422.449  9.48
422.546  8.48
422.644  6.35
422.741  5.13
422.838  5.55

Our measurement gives 0.14 nm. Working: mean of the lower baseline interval 9.34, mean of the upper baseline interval 9.47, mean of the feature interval 9.09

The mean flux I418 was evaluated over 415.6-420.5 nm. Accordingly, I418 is 9.17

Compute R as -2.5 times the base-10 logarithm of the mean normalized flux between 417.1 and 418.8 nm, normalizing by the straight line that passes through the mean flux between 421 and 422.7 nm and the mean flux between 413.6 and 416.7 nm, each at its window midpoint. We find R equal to 0.085 mag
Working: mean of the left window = 9.59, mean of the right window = 9.53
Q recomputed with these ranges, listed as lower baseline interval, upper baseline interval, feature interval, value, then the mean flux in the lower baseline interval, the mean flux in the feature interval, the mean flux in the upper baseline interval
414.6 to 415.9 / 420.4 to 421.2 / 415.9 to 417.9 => 0.00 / 9.48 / 9.47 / 9.45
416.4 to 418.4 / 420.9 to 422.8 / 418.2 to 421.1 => 0.14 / 9.36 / 8.9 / 9.34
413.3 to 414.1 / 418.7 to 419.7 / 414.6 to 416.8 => -0.12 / 9.2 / 9.7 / 9.15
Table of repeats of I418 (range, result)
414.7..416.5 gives 9.55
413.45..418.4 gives 9.37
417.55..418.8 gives 8.83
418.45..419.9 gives 8.96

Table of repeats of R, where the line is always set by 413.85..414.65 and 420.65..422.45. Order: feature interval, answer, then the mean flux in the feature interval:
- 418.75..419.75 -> 0.05 mag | 9.18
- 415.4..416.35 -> -0.03 mag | 9.69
